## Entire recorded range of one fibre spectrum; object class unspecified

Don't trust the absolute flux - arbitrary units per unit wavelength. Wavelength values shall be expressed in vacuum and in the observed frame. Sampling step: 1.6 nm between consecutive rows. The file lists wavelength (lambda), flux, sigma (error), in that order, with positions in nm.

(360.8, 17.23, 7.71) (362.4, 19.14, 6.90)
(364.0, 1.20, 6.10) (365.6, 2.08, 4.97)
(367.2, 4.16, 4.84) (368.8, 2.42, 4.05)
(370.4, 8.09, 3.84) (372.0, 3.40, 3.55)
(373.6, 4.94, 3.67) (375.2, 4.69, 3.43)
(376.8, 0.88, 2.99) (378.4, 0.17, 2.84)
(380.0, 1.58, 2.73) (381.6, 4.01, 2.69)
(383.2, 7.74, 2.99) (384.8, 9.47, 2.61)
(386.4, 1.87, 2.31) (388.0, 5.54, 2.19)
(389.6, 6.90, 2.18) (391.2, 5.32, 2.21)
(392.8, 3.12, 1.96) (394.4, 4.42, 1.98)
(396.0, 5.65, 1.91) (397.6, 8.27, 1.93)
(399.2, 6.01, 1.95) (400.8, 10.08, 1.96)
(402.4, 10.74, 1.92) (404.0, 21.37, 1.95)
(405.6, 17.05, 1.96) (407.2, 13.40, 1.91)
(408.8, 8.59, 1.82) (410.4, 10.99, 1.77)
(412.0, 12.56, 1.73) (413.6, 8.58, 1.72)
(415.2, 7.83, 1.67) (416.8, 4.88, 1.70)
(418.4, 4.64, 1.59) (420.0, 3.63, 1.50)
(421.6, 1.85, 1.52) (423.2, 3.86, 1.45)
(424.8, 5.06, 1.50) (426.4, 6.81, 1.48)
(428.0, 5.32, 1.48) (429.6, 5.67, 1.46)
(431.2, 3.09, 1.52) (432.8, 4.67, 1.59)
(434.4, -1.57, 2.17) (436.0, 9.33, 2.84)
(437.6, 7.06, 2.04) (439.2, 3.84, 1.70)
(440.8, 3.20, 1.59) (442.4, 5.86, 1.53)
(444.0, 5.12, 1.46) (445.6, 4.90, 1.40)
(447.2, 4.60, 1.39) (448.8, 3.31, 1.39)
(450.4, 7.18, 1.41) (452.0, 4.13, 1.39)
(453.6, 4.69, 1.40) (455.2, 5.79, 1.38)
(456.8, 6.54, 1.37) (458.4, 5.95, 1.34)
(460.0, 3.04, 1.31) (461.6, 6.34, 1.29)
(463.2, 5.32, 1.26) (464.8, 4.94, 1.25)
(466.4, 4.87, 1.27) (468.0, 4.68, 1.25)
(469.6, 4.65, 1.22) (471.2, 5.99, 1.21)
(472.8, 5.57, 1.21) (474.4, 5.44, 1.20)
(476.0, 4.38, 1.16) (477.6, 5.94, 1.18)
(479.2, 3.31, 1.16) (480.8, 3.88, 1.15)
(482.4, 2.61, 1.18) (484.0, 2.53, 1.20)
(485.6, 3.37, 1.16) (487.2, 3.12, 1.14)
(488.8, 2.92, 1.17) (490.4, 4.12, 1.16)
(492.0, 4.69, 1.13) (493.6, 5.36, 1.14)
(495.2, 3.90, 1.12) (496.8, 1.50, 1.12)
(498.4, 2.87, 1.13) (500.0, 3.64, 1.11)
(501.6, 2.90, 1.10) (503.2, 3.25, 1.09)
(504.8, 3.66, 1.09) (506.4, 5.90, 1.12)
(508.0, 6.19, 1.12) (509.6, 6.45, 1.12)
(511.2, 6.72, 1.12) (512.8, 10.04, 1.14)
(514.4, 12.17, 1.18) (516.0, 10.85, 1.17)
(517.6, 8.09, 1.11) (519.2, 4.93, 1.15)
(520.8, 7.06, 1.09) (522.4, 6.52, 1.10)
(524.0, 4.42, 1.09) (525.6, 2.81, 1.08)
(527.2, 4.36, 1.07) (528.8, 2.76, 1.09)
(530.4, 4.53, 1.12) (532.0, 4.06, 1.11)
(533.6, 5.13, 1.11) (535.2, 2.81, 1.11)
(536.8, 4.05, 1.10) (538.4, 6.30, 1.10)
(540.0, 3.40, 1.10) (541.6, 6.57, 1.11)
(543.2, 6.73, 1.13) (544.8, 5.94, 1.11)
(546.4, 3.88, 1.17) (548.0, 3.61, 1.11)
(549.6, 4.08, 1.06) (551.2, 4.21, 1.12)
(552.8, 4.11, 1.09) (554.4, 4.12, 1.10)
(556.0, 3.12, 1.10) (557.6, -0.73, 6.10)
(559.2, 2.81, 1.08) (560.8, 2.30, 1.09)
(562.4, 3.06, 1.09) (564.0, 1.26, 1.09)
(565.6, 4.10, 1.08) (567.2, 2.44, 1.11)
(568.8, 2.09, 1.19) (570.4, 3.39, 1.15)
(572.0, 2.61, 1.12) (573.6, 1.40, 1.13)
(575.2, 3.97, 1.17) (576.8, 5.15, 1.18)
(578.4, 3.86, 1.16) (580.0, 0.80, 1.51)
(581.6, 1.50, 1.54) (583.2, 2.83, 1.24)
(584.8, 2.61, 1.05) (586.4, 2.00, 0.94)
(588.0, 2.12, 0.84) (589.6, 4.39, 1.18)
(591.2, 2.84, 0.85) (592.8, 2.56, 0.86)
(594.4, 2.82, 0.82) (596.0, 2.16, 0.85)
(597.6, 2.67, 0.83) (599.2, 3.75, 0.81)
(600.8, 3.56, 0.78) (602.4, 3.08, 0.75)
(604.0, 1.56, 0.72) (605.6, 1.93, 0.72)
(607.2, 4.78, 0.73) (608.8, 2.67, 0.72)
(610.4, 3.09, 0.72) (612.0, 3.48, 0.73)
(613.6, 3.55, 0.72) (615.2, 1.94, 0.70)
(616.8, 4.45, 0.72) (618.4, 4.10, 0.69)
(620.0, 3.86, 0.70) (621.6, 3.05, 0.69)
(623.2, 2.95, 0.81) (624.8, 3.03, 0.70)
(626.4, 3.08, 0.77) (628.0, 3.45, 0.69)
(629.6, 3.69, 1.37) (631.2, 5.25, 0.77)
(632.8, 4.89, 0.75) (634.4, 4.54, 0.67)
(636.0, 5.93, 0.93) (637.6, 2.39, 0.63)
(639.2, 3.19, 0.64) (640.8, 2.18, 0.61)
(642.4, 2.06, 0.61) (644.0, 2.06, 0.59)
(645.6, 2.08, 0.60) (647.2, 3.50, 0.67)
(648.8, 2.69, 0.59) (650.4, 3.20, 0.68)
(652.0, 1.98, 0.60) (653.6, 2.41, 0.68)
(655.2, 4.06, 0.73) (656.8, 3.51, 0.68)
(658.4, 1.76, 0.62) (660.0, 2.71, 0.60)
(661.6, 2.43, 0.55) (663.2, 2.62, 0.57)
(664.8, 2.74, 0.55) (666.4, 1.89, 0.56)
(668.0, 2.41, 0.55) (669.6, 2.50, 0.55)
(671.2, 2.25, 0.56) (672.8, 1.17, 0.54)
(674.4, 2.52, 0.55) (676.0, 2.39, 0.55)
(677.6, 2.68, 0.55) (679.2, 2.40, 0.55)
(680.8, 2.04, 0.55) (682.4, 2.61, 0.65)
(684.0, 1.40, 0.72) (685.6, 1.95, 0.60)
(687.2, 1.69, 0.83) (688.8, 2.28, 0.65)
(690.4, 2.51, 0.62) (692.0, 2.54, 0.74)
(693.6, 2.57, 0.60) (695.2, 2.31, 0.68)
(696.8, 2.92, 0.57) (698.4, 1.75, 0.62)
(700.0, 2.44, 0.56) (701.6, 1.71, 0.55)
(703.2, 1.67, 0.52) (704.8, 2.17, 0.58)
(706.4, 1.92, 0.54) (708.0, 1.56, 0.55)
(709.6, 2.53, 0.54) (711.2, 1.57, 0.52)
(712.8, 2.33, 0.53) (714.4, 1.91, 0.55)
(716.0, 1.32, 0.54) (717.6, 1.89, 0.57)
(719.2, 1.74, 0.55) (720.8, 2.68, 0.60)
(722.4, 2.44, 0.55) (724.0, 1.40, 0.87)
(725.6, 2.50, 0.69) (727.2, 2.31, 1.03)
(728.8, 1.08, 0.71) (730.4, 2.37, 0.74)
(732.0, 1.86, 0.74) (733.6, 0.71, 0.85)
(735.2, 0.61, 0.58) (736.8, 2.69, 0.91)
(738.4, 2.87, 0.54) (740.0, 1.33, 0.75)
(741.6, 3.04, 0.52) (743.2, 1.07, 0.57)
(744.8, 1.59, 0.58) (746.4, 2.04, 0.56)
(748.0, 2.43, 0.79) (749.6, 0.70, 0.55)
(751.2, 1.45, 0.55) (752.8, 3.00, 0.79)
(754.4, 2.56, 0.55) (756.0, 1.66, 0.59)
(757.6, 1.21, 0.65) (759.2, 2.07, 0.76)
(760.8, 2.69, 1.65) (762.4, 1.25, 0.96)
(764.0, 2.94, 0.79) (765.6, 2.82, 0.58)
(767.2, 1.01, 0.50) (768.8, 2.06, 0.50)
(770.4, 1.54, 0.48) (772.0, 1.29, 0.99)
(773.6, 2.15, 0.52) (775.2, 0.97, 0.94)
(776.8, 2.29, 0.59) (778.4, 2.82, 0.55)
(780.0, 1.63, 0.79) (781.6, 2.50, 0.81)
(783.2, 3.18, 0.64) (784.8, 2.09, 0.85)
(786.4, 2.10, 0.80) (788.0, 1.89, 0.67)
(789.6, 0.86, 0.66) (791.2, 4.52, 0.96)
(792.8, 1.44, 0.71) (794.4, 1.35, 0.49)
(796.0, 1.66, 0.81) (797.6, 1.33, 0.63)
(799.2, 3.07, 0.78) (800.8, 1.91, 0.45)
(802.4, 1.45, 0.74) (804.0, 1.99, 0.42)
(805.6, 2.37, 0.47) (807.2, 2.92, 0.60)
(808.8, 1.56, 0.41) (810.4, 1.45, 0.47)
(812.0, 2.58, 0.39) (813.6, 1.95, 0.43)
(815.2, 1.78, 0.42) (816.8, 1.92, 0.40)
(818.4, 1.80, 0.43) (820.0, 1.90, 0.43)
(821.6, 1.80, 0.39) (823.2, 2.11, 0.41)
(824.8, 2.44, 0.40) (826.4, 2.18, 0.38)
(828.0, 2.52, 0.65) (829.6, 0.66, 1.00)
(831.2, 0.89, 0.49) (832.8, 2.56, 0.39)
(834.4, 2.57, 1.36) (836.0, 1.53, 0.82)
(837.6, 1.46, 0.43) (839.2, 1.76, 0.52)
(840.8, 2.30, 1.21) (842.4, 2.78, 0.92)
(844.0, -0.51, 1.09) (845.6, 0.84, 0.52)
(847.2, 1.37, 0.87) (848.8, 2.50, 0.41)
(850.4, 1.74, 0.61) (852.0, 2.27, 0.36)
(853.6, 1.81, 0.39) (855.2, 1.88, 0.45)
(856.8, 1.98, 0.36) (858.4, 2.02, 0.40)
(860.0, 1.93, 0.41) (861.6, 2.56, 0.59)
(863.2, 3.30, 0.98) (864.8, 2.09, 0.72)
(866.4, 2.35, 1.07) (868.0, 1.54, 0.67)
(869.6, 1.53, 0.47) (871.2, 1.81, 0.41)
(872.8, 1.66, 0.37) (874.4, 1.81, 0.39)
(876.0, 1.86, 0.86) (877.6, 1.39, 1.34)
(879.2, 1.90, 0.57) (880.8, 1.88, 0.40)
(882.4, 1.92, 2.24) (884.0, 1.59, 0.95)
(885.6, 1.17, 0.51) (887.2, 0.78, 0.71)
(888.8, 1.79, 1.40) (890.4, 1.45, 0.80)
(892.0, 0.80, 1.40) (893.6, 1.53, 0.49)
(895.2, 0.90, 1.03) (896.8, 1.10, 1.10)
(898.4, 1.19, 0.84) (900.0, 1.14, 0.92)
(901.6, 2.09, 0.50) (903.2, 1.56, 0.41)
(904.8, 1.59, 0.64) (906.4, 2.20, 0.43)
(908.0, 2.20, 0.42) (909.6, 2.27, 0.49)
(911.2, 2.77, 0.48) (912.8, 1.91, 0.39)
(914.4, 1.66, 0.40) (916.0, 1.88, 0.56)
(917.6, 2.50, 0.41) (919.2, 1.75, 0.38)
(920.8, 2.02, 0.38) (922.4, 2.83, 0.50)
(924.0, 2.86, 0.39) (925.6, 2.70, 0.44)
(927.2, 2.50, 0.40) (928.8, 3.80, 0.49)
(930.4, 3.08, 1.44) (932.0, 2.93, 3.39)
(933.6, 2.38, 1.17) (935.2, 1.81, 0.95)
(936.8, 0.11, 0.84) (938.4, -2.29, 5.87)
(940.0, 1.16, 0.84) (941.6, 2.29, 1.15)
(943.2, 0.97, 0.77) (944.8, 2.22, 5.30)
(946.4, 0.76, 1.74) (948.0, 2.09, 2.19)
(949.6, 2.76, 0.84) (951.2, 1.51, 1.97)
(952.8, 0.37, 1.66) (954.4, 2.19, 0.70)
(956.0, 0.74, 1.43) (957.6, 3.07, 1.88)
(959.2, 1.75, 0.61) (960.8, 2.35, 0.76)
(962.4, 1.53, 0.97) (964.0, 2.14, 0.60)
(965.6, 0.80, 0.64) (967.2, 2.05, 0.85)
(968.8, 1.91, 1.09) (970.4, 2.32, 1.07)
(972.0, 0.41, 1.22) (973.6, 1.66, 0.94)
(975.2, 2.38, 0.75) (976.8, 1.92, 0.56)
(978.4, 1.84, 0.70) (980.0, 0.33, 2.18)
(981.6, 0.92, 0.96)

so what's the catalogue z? 2.33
